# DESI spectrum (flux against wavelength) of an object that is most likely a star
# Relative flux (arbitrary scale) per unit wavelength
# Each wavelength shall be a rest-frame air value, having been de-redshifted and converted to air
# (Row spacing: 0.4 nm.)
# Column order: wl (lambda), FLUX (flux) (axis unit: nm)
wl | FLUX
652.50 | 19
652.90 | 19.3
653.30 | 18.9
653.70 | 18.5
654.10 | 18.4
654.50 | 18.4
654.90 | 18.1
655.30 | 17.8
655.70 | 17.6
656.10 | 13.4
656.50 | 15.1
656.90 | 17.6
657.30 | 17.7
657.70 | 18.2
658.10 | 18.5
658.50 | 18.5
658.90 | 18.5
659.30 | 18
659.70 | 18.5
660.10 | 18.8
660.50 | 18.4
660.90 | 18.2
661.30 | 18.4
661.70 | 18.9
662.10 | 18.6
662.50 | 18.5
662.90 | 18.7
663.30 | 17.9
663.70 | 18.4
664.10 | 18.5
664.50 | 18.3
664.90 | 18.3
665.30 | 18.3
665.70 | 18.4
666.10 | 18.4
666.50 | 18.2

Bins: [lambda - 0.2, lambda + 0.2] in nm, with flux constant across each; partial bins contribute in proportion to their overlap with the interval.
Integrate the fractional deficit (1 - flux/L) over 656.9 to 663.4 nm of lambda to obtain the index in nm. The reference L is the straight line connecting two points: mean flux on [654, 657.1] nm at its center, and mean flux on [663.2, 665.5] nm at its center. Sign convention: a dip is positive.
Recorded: -0.256 nm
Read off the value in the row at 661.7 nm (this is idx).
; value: 18.9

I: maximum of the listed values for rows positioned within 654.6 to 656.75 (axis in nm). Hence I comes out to 18.1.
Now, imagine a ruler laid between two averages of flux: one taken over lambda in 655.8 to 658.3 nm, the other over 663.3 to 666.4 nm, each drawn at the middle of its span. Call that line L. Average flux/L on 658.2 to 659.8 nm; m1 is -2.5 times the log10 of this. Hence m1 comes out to -0.07 mag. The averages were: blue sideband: 16.8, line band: 18.4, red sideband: 18.3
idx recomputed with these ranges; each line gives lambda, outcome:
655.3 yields 17.8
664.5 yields 18.3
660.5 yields 18.4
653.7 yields 18.5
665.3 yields 18.3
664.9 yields 18.3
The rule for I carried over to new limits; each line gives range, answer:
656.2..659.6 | 18.5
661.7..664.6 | 18.9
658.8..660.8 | 18.8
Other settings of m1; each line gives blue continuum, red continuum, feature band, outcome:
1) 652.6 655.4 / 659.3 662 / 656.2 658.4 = 0.07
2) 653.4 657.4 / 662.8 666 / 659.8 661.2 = -0.03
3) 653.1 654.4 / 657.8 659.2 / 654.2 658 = 0.08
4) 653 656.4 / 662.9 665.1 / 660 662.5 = -0.03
